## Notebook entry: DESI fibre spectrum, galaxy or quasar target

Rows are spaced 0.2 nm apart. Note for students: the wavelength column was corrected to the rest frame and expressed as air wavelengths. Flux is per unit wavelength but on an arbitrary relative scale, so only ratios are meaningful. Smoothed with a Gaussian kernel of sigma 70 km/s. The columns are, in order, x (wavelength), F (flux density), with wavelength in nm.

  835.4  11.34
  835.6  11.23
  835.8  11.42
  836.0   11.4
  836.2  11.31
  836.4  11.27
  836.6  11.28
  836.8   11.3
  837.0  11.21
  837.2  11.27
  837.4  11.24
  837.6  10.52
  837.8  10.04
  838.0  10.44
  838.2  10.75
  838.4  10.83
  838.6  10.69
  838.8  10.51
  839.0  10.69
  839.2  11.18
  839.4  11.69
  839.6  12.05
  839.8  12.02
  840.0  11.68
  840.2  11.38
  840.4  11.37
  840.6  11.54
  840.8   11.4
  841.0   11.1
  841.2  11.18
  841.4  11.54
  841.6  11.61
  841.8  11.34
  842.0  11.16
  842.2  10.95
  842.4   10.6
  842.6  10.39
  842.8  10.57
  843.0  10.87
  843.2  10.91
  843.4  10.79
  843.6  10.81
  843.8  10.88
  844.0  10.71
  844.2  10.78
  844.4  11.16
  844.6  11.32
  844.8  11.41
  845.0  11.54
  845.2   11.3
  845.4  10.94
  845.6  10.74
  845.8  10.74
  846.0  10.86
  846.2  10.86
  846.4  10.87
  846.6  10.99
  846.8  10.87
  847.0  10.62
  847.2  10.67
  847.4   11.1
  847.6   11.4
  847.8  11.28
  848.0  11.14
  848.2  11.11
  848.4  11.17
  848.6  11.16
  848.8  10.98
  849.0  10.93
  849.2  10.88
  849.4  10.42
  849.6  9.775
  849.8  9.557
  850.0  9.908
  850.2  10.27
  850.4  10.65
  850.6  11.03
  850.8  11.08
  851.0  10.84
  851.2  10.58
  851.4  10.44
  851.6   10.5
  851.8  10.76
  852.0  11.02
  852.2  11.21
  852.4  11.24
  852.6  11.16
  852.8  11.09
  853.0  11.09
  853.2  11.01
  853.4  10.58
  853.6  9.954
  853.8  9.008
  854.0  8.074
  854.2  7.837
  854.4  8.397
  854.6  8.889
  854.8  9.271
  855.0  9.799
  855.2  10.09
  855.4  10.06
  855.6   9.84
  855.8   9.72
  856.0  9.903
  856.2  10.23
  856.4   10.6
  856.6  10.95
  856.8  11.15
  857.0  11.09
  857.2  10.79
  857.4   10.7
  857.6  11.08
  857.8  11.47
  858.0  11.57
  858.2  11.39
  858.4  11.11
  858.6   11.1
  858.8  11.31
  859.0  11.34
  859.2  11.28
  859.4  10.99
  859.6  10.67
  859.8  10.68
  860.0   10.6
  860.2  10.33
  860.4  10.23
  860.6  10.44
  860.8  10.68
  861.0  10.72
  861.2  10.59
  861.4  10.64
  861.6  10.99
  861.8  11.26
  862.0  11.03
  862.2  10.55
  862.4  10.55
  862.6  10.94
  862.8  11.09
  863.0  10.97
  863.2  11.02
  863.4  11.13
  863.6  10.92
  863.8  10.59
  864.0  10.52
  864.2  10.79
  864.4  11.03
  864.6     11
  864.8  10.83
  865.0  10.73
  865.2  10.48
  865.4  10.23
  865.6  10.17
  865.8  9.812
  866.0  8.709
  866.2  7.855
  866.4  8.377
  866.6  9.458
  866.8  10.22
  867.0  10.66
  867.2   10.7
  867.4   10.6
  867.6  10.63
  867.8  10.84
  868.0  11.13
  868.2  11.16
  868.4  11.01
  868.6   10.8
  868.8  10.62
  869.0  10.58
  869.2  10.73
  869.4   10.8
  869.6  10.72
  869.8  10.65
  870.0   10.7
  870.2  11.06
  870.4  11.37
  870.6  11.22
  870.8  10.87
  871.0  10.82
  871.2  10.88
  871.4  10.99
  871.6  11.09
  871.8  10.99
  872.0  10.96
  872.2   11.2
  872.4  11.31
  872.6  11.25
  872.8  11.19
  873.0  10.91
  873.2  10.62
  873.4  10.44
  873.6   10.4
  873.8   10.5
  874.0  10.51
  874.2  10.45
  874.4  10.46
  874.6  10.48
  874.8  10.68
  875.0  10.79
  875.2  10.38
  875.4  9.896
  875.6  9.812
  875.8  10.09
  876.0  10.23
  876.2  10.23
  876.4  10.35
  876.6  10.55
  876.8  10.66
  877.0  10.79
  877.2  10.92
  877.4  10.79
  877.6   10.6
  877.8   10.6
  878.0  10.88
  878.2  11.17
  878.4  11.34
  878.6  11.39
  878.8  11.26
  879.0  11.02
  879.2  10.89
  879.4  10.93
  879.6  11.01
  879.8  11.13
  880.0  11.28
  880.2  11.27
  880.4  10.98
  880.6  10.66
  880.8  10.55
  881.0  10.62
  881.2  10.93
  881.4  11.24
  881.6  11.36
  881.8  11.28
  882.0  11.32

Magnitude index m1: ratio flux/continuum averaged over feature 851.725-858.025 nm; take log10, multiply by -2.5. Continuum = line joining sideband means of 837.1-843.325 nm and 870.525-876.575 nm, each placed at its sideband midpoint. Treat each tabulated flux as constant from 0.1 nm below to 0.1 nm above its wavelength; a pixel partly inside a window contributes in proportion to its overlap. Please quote 0.06 mag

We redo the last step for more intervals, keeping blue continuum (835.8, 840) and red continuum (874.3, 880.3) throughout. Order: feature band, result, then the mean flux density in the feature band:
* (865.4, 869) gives 0.07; 10.2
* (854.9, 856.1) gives 0.11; 9.9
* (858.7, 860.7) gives 0.01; 10.8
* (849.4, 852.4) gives 0.04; 10.6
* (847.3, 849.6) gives 0.00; 11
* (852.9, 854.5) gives 0.16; 9.49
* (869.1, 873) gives -0.02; 11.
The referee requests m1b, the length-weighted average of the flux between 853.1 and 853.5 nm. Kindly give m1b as 10.8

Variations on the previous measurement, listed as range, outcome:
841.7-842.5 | 11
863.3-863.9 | 10.9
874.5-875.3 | 10.6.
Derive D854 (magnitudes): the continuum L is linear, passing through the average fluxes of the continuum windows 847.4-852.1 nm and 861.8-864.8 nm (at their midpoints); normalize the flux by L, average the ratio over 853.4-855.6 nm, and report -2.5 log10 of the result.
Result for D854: 0.17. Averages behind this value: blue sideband 10.7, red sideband 10.9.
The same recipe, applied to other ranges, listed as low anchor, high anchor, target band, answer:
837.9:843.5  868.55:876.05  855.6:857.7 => 0.03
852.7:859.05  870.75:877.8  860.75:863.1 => -0.04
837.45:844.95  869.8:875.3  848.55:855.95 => 0.08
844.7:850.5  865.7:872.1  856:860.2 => -0.03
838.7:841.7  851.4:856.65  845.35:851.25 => -0.02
